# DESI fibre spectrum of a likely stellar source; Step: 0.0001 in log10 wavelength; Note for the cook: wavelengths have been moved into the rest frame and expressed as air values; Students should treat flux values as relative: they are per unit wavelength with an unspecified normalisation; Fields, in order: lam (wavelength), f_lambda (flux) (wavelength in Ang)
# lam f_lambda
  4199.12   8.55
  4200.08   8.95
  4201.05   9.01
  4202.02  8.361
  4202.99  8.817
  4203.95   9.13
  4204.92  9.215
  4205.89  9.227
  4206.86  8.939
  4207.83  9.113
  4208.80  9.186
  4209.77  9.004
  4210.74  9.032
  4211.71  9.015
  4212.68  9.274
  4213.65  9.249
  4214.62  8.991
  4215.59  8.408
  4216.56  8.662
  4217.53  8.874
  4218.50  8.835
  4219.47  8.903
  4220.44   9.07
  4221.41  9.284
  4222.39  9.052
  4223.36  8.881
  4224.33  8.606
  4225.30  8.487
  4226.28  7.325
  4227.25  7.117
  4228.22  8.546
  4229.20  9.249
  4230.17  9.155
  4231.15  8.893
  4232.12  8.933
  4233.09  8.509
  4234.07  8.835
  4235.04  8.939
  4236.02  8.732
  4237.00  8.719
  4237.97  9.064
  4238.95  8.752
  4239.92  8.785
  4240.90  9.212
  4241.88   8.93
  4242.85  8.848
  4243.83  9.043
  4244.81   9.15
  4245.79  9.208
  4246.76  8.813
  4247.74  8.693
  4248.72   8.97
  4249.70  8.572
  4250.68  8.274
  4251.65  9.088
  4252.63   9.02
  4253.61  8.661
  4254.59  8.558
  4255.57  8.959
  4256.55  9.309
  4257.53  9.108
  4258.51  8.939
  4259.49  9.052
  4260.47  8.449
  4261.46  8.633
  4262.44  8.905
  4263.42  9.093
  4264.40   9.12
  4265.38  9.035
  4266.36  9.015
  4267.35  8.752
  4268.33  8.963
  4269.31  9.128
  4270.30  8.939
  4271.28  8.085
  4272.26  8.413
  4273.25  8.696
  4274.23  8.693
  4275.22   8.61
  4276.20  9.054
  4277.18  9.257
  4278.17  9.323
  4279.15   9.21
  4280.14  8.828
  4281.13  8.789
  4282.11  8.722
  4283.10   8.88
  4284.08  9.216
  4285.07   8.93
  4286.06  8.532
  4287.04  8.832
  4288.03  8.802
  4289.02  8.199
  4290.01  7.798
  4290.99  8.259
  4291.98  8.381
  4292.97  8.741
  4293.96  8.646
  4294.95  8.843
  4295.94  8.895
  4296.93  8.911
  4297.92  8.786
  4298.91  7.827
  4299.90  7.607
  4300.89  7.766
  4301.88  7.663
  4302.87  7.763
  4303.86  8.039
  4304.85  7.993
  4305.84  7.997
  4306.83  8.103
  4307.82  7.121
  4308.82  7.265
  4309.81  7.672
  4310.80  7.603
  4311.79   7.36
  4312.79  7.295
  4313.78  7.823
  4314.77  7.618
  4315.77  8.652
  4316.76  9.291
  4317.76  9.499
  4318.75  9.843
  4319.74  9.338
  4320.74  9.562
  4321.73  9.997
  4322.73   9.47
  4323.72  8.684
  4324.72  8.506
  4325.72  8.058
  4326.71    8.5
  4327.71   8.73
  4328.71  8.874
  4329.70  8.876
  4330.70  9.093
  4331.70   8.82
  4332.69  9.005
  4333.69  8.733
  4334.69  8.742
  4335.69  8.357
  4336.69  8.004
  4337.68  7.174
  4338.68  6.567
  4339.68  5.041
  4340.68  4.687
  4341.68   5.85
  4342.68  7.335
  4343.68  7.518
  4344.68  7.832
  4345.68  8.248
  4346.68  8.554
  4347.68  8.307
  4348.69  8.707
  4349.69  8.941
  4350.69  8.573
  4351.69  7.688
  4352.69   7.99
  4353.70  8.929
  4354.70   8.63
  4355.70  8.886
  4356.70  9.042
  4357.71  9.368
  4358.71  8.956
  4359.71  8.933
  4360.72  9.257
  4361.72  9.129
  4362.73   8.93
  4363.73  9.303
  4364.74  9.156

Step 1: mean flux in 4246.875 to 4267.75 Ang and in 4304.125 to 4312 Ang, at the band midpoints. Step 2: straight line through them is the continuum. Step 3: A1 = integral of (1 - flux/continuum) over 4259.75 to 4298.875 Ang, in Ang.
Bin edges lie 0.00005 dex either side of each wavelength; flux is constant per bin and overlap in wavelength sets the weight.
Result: -2.0 Ang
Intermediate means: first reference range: 8.86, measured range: 8.77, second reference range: 7.67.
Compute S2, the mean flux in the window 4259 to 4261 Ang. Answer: 8.72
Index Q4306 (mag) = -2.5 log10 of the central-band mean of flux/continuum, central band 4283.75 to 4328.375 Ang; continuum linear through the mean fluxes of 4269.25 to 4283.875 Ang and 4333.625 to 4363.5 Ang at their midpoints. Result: 0.02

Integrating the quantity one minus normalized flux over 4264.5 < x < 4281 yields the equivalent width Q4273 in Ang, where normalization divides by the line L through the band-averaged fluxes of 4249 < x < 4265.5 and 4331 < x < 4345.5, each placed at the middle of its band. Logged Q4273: -0.5 Ang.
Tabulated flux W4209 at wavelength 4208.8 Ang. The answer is 9.186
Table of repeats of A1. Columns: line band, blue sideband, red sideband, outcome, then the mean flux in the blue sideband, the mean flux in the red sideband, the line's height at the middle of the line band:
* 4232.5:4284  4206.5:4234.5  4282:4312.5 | -2.2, 8.81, 8.22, 8.52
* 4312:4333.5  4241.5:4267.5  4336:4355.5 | -2.3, 8.9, 7.64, 7.96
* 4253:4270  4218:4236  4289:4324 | -0.7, 8.7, 8.34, 8.55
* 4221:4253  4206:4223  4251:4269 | 0.7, 9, 8.92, 8.96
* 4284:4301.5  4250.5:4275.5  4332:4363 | 0.2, 8.84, 8.13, 8.59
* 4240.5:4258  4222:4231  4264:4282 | -0.5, 8.5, 8.88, 8.69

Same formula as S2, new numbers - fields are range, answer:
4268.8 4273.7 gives 8.65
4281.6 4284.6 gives 8.95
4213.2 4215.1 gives 9.12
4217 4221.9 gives 9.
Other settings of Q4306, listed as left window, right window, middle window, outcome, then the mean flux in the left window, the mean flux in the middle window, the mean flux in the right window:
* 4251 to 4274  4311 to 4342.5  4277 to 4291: -0.015 mag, 8.86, 8.78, 8.24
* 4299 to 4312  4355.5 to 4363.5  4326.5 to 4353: 0.081 mag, 7.7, 7.95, 9.08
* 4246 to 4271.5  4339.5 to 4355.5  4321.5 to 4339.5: -0.068 mag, 8.86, 8.48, 7.75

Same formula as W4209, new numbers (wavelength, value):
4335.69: 8.357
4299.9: 7.607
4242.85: 8.848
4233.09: 8.509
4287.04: 8.832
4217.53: 8.874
